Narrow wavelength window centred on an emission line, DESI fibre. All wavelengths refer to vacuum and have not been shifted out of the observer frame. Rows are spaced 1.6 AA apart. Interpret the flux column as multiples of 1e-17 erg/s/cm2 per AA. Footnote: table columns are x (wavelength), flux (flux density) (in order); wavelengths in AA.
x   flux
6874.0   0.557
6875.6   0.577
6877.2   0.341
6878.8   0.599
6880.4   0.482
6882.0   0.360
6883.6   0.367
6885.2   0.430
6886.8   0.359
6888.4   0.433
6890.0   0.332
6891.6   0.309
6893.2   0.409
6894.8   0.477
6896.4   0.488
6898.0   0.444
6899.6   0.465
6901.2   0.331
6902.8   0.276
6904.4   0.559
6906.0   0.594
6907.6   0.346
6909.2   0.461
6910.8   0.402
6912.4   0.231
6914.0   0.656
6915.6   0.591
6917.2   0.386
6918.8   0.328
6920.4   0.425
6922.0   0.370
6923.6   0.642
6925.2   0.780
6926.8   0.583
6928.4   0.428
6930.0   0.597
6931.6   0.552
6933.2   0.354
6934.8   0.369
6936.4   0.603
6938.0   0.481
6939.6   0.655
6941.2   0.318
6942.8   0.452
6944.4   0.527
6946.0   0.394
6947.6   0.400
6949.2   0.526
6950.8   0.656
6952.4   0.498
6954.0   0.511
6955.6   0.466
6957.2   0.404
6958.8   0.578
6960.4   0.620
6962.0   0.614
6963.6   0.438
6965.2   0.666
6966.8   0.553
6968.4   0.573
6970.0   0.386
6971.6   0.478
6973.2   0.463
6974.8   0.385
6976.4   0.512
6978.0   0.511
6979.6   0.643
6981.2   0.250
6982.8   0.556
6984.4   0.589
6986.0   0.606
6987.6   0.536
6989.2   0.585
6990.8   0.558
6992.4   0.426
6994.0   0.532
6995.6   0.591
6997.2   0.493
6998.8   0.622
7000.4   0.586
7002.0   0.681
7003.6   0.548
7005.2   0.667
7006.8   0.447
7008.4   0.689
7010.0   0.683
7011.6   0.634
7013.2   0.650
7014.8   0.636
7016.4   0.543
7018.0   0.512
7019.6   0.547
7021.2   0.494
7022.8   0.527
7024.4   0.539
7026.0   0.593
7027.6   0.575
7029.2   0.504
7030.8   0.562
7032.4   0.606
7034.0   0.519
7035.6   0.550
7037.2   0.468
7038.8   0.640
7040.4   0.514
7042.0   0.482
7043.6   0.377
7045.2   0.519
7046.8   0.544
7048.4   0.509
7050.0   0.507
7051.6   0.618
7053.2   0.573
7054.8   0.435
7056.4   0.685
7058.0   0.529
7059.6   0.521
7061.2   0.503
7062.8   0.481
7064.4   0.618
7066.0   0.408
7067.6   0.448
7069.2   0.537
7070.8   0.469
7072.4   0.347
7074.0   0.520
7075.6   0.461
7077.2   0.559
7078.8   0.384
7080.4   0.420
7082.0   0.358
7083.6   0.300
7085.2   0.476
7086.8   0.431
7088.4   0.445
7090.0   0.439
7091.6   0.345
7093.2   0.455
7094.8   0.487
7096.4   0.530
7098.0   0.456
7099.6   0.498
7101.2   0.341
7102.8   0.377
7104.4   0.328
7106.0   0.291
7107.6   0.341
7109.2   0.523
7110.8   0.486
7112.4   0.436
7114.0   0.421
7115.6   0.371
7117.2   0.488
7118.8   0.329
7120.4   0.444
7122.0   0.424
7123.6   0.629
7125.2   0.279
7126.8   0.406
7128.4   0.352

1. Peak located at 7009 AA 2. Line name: C III]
